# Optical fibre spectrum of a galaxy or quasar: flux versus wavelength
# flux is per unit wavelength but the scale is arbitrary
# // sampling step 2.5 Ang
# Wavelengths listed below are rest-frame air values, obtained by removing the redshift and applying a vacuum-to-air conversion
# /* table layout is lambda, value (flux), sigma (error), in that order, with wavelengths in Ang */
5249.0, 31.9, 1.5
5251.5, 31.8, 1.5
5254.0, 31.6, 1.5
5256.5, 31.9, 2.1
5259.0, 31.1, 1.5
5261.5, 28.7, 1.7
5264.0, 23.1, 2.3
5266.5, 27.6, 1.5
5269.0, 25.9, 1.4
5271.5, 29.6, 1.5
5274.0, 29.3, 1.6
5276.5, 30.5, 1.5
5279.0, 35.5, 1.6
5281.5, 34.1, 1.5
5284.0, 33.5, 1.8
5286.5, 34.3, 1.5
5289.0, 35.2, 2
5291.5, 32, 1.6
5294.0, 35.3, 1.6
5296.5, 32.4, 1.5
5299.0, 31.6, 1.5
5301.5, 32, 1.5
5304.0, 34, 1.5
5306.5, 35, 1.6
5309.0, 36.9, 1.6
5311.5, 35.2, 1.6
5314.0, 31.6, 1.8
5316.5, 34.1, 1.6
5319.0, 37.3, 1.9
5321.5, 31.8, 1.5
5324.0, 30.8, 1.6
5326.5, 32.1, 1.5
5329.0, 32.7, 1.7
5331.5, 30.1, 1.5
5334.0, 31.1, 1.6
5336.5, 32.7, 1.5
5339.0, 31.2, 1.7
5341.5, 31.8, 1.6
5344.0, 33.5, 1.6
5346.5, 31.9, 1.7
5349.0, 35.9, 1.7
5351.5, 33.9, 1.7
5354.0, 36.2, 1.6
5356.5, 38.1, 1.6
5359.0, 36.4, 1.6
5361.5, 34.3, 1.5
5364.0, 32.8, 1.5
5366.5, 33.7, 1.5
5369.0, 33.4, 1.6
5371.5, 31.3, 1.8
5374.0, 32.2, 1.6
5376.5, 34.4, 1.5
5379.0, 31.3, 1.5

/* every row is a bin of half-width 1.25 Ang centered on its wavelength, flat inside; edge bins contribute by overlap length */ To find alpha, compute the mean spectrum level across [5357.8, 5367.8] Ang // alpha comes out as 34.3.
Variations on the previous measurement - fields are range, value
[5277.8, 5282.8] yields 34.8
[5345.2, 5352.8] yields 33.9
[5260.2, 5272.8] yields 27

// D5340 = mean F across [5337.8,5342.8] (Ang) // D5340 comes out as 31.5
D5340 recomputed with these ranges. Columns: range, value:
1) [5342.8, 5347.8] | 32.7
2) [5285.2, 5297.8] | 33.8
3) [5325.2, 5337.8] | 31.7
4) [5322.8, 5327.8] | 31.5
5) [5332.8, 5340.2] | 31.7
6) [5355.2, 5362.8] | 36.2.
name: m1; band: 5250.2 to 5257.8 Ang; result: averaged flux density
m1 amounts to 31.8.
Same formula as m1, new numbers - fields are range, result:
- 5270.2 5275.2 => 29.4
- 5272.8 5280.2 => 31.8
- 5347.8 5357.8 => 36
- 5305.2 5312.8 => 35.7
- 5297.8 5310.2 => 33.9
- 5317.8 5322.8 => 34.5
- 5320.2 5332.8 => 31.5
